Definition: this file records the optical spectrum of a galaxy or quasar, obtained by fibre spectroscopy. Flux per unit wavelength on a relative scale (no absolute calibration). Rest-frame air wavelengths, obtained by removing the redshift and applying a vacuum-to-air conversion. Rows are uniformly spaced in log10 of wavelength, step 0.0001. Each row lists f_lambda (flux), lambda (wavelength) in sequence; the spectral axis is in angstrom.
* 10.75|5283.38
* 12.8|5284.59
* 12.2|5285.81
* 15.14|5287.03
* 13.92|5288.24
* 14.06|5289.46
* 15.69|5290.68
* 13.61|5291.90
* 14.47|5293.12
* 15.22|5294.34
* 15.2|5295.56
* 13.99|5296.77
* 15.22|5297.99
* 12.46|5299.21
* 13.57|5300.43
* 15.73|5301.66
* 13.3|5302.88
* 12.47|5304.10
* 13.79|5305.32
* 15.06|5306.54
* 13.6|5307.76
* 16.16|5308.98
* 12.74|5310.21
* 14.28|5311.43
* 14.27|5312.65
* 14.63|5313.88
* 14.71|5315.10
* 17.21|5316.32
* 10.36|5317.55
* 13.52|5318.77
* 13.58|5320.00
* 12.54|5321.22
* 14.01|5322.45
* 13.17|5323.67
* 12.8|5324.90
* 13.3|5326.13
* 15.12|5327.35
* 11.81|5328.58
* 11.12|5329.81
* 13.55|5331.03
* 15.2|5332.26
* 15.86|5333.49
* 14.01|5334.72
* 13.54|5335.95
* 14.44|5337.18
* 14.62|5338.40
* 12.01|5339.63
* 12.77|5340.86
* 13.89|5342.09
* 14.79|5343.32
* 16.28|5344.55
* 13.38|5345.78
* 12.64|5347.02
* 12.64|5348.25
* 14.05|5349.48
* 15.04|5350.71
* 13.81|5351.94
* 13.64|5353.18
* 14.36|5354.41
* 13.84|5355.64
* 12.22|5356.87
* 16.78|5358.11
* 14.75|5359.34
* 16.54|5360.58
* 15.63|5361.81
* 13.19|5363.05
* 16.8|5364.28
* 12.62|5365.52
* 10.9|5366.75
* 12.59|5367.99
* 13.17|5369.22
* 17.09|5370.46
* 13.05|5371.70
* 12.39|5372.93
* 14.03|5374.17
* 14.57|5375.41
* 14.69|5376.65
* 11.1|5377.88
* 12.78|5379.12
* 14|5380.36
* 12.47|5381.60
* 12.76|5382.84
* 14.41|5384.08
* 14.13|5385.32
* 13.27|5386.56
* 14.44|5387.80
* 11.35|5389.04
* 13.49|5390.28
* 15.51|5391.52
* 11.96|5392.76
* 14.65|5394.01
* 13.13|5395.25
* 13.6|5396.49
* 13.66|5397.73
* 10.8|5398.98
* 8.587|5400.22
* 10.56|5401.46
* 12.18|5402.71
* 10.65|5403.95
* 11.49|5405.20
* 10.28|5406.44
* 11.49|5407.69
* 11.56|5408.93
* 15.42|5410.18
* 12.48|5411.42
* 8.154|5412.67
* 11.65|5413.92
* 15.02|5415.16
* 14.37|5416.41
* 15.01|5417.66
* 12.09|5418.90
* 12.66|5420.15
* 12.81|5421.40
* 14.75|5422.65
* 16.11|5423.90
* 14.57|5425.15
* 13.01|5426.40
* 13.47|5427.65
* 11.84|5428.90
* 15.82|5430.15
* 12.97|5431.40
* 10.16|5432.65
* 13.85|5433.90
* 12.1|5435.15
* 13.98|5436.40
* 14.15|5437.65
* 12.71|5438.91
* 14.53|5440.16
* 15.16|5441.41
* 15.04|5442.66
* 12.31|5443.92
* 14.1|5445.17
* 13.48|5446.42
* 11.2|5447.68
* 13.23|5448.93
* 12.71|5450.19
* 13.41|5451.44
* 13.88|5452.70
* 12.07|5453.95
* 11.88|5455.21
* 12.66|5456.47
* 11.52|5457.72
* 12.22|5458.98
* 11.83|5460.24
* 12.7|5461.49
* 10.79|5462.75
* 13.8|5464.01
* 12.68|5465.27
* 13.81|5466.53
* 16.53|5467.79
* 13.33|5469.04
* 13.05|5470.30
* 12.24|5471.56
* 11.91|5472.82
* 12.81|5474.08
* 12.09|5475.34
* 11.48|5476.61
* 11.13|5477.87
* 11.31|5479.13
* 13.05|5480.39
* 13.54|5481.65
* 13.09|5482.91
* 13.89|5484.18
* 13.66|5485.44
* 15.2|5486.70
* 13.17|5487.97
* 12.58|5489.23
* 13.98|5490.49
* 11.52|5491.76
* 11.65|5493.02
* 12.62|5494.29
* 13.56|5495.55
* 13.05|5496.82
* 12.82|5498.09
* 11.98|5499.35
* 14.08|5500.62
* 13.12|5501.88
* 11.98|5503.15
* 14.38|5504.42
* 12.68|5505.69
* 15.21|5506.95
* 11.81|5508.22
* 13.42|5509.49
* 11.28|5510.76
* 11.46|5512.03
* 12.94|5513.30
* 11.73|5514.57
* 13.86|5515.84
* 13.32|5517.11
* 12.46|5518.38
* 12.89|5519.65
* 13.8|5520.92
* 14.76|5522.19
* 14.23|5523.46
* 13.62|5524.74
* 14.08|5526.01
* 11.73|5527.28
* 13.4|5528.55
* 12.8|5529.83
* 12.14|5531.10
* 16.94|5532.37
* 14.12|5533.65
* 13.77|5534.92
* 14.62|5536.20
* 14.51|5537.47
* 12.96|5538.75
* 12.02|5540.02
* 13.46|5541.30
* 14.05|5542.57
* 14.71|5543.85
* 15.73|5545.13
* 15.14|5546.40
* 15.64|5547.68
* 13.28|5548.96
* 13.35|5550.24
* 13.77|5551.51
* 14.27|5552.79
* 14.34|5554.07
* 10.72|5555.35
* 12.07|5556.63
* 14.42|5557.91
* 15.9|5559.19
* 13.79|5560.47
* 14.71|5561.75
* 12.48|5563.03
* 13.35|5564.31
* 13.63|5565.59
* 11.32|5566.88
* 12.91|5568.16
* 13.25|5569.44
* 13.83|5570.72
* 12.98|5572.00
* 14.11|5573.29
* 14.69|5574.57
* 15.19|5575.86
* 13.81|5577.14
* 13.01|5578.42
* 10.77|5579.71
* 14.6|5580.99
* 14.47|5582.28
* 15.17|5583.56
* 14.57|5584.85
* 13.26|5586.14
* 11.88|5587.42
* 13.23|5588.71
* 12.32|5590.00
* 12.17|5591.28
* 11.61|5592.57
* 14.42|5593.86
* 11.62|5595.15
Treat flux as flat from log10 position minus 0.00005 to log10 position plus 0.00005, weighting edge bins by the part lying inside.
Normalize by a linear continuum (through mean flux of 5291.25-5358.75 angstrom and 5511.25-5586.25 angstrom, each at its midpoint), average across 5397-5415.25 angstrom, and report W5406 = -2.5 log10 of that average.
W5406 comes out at 0.20 mag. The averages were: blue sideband 13.9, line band 11.5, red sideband 13.6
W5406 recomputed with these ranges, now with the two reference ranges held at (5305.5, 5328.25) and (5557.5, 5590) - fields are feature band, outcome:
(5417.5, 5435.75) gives 0.033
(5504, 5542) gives 0.027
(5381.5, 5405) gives 0.093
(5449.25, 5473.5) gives 0.078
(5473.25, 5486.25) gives 0.091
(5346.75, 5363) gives -0.033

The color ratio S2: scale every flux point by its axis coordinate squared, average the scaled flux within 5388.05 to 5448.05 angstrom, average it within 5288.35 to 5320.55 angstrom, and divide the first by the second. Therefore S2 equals 1.0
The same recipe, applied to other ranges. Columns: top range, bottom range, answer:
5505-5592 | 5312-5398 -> 1.05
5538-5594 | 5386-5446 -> 1.10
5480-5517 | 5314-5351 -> 1.01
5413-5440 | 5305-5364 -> 0.99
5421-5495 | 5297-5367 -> 0.98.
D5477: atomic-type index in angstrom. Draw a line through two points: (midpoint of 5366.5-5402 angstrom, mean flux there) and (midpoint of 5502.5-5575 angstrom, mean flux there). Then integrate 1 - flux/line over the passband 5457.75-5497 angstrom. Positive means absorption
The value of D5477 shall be 1.6 angstrom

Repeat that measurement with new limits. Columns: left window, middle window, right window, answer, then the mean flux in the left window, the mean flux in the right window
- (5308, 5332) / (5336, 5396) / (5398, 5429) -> -3.39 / 13.6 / 12.5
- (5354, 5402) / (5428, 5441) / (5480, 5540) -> 0.13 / 13.5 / 13.3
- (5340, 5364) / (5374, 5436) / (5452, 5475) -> 2.82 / 14.2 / 12.8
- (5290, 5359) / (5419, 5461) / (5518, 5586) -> 1.98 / 14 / 13.7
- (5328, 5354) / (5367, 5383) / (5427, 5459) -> 0.18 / 13.8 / 13.1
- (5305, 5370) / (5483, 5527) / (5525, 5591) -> 1.91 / 13.9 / 13.7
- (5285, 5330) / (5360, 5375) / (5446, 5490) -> -0.56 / 13.9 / 12.8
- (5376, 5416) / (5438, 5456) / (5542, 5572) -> -0.47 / 12.6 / 13.8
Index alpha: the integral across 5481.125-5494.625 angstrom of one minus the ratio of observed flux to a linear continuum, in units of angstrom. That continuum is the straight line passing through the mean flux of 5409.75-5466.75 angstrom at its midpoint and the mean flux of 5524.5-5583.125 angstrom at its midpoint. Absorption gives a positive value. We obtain 0.2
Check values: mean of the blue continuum 13.1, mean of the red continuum 13.7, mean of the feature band 13.2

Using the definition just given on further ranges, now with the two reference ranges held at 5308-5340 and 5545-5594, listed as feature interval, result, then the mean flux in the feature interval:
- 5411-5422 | 0.8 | 12.7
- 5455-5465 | 1.1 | 12.2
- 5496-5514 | 1.0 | 12.9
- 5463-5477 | 0.6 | 13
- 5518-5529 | 0.1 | 13.5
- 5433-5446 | 0.0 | 13.7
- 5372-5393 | 0.5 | 13.4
